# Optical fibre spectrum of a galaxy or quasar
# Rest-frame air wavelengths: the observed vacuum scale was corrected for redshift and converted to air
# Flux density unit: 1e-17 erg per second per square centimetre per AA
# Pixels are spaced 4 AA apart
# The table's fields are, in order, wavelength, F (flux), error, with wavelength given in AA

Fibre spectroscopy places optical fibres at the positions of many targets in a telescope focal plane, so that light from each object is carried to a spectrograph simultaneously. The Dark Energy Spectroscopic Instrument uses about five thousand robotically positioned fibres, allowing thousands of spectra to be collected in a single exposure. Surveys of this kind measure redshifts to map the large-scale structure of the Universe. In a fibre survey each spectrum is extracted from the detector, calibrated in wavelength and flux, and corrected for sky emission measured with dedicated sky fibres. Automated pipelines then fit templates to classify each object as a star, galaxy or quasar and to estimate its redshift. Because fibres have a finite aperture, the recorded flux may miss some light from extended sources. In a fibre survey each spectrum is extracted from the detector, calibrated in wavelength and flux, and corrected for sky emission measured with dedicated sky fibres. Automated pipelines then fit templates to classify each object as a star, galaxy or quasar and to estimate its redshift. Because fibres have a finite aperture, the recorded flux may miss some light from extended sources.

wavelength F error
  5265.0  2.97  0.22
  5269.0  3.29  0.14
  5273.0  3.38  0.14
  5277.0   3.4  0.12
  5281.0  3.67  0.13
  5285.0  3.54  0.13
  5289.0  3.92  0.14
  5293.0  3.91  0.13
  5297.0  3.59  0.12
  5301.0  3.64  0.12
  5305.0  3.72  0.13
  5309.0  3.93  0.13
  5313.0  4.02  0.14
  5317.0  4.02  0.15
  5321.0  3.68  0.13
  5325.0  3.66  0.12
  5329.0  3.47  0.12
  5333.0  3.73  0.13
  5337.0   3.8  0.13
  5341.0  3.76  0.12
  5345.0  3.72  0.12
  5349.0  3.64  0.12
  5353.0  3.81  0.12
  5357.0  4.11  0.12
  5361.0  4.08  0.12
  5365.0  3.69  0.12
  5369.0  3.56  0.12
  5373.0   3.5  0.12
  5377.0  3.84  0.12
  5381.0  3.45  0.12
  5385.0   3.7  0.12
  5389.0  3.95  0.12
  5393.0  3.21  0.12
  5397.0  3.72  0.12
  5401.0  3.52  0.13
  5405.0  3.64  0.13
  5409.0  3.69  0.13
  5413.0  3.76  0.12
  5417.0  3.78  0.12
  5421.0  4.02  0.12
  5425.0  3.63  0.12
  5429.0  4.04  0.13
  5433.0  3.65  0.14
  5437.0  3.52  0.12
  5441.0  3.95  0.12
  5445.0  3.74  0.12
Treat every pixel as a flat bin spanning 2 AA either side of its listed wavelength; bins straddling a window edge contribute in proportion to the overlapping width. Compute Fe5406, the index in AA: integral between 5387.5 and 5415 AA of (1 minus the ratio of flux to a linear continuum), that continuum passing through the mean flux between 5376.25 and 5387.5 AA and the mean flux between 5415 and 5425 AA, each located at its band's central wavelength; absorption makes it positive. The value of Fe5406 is 0.9 AA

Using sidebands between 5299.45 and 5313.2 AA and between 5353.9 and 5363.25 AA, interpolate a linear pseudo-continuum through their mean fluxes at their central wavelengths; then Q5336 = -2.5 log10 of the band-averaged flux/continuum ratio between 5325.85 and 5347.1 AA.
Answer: 0.07 mag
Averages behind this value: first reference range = 3.81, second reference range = 4.05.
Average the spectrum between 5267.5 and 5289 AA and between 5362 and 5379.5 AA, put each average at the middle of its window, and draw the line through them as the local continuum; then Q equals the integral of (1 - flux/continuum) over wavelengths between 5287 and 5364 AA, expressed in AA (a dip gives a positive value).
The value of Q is -4.6 AA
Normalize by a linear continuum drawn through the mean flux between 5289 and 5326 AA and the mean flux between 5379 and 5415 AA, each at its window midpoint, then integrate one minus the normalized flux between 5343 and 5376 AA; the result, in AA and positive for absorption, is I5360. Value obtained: -0.6 AA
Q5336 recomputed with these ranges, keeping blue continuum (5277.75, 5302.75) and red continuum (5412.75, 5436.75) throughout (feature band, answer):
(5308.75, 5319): -0.081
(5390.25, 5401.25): 0.079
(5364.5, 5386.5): 0.042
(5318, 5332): 0.024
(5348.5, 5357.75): -0.031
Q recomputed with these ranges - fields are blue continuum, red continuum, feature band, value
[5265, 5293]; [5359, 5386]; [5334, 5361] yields -1.3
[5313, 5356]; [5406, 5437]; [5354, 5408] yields 1.0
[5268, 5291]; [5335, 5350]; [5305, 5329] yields -1.1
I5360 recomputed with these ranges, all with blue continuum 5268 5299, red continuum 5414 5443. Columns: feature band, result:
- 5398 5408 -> 0.4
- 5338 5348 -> -0.2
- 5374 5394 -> 0.5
